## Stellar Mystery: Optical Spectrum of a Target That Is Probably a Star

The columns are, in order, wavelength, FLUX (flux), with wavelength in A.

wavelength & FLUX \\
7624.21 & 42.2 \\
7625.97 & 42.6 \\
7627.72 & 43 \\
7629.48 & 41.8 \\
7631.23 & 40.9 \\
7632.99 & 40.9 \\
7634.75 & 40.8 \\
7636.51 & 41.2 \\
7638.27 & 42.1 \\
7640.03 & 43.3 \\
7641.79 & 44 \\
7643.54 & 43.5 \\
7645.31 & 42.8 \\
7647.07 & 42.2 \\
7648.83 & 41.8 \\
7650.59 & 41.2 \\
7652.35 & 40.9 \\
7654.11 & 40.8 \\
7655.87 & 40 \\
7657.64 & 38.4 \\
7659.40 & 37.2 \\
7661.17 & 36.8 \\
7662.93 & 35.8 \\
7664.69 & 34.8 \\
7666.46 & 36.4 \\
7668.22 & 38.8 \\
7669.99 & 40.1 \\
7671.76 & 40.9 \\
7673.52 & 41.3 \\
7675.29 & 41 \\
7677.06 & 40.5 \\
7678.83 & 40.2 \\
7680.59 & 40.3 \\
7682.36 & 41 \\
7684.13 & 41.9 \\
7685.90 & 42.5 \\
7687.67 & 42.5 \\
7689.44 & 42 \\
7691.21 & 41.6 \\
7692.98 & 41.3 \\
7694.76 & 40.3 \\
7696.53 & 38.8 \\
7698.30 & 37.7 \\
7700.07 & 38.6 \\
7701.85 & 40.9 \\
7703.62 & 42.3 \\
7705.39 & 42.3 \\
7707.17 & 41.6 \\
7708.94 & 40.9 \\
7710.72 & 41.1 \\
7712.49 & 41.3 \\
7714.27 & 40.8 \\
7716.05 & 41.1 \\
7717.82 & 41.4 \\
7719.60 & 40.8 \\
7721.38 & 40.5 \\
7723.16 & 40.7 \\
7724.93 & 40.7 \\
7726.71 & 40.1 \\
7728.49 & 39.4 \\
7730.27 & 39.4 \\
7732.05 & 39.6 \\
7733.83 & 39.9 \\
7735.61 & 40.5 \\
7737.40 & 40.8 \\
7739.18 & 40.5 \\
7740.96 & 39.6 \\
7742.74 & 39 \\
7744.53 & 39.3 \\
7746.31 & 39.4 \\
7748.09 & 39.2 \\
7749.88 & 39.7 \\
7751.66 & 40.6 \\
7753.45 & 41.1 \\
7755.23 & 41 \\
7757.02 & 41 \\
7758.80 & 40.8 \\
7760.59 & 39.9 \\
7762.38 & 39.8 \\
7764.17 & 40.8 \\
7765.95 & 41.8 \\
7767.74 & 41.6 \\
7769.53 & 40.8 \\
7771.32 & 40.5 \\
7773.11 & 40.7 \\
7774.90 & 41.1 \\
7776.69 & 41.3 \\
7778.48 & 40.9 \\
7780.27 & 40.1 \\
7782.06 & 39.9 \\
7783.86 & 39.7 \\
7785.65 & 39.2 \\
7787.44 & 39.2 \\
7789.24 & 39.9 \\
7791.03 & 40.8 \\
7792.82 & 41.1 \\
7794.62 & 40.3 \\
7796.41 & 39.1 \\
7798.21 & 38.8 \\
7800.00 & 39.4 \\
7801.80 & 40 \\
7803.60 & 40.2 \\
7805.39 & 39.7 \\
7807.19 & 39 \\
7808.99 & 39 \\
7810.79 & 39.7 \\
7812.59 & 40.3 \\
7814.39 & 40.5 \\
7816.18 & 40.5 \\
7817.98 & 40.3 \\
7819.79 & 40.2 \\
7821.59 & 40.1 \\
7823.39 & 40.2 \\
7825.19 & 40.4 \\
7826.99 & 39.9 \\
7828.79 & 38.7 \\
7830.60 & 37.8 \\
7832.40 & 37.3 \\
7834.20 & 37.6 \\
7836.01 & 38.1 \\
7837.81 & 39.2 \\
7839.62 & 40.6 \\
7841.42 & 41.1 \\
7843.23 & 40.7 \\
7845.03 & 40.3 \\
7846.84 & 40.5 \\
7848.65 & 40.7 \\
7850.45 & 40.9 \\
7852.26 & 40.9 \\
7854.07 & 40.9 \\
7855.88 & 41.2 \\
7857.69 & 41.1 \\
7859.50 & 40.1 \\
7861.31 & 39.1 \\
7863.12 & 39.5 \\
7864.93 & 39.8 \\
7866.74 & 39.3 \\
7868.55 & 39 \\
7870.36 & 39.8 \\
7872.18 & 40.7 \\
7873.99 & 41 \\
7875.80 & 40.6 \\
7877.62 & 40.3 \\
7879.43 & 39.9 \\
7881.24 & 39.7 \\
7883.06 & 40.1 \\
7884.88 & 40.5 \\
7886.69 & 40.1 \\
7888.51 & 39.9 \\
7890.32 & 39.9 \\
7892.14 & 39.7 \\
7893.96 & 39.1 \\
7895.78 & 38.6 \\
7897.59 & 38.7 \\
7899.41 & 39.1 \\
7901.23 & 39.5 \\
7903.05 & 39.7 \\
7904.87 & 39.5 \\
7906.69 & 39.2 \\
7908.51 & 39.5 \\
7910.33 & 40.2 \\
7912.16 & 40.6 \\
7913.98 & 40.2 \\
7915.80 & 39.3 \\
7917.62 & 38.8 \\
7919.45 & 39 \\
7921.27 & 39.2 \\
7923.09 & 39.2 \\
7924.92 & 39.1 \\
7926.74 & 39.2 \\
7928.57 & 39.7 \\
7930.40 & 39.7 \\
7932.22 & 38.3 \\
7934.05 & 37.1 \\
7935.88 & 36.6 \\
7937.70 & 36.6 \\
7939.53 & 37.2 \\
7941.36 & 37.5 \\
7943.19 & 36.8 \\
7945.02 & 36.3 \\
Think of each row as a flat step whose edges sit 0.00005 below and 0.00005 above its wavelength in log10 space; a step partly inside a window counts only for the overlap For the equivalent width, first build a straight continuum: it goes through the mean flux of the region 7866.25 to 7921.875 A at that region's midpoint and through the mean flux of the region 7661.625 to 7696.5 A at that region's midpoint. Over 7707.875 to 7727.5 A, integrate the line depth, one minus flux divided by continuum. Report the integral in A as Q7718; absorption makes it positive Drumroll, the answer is -0.4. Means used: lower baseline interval 40.1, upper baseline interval 39.7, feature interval 40.9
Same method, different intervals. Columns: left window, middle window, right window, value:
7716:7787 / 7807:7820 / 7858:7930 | 0.02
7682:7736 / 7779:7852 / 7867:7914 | 0.73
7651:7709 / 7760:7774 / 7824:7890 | -0.27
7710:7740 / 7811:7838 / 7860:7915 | 0.43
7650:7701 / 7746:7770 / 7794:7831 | -0.49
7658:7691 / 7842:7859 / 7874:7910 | -0.46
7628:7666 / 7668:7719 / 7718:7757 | -0.72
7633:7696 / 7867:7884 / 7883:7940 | -0.31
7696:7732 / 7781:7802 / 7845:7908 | 0.25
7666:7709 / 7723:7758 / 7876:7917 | 0.31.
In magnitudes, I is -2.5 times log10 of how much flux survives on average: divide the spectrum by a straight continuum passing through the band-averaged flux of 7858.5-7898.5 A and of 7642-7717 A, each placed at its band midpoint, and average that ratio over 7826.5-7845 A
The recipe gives 0.02 mag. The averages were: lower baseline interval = 40.4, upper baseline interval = 39.8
